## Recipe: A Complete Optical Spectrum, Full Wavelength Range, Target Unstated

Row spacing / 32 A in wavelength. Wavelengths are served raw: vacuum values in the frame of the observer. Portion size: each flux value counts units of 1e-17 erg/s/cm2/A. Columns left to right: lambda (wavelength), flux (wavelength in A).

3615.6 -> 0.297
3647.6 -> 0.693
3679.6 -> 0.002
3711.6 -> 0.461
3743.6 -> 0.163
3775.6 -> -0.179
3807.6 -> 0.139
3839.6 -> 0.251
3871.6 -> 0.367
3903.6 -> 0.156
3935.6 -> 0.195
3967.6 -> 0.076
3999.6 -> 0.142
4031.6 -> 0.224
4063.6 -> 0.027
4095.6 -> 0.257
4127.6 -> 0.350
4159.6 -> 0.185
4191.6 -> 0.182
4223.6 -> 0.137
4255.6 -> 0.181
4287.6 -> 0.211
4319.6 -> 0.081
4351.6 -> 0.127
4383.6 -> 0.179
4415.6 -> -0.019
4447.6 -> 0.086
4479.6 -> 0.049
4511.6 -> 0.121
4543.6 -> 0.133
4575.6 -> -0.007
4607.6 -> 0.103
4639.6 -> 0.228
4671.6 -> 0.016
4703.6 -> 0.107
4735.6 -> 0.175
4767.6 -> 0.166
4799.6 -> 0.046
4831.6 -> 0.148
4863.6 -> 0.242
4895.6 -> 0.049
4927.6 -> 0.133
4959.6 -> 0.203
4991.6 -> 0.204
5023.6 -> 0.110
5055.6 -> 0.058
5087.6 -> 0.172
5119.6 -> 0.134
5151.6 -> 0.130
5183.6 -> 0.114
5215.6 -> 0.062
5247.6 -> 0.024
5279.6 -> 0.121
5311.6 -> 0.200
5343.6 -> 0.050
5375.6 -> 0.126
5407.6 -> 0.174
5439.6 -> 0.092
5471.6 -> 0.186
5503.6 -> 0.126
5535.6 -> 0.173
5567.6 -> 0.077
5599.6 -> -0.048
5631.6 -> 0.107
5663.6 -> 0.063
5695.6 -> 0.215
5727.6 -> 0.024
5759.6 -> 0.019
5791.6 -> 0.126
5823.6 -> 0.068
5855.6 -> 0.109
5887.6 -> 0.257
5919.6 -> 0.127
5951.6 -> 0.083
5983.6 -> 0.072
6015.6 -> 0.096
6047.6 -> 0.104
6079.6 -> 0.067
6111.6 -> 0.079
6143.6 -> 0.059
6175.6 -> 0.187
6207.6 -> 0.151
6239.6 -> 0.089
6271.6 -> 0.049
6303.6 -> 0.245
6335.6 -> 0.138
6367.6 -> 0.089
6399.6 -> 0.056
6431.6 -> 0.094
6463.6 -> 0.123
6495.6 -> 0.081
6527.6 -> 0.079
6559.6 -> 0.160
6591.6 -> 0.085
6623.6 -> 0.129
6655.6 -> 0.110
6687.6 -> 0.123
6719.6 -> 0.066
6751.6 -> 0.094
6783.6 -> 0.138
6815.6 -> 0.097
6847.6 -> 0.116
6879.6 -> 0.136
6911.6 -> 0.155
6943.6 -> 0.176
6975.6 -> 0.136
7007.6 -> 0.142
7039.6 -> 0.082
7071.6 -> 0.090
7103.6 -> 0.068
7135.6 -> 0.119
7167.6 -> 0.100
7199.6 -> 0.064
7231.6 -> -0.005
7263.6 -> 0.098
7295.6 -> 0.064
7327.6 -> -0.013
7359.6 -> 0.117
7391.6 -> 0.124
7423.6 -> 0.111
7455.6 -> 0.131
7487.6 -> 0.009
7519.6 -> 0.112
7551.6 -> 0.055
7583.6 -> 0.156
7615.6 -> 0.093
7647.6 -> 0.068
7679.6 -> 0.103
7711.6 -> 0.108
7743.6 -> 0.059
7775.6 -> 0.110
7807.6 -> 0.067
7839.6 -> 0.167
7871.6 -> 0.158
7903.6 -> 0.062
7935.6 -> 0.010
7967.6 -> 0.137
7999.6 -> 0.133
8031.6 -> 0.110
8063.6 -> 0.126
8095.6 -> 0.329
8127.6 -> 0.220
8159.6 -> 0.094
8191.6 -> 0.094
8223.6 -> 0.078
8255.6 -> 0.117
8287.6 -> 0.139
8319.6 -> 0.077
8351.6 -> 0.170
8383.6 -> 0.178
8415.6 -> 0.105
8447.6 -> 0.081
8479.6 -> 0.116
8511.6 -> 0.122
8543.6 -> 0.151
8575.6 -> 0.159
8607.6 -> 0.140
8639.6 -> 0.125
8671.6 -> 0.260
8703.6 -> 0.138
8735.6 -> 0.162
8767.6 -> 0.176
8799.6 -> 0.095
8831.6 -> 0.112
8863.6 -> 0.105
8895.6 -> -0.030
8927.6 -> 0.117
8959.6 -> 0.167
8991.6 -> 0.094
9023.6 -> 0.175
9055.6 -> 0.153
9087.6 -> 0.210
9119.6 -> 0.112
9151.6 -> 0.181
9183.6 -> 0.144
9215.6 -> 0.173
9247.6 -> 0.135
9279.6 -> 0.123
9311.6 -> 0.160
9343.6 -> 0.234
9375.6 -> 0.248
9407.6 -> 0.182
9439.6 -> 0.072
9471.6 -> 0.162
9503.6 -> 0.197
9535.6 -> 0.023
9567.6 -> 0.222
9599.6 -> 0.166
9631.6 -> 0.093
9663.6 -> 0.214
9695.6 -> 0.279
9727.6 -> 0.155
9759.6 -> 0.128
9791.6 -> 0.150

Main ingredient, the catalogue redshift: 1.17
